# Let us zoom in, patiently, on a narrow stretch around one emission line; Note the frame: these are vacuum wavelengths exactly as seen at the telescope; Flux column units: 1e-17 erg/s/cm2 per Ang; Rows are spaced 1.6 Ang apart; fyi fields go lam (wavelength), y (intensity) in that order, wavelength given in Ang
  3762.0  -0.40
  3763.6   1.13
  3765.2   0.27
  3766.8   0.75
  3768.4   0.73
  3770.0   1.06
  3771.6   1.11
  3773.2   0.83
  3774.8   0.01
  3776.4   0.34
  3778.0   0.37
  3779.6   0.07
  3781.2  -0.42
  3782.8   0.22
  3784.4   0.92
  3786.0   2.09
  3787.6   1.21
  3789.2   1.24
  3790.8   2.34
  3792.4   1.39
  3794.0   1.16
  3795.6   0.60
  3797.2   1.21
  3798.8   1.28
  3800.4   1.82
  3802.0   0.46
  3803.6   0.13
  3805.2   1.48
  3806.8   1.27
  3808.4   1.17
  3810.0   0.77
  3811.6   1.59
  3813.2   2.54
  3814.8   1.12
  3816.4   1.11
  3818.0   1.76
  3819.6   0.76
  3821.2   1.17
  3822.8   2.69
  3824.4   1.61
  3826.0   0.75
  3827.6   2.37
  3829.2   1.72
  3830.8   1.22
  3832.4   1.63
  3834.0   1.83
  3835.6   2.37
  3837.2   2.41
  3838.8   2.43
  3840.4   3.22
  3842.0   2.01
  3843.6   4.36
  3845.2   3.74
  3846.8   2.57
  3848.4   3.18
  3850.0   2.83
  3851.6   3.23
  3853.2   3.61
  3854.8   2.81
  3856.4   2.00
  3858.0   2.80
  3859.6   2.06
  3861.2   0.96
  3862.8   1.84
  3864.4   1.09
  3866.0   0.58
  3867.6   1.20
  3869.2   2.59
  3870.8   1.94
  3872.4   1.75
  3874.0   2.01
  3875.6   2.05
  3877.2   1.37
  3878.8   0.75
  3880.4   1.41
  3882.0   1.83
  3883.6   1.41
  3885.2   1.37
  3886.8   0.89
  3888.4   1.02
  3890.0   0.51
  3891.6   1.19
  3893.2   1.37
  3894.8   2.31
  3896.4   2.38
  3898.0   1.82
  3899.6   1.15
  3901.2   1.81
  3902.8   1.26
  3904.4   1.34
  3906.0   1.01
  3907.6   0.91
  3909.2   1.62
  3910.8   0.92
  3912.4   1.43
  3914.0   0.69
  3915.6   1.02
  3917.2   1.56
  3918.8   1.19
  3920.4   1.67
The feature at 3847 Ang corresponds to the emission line Lyman alpha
